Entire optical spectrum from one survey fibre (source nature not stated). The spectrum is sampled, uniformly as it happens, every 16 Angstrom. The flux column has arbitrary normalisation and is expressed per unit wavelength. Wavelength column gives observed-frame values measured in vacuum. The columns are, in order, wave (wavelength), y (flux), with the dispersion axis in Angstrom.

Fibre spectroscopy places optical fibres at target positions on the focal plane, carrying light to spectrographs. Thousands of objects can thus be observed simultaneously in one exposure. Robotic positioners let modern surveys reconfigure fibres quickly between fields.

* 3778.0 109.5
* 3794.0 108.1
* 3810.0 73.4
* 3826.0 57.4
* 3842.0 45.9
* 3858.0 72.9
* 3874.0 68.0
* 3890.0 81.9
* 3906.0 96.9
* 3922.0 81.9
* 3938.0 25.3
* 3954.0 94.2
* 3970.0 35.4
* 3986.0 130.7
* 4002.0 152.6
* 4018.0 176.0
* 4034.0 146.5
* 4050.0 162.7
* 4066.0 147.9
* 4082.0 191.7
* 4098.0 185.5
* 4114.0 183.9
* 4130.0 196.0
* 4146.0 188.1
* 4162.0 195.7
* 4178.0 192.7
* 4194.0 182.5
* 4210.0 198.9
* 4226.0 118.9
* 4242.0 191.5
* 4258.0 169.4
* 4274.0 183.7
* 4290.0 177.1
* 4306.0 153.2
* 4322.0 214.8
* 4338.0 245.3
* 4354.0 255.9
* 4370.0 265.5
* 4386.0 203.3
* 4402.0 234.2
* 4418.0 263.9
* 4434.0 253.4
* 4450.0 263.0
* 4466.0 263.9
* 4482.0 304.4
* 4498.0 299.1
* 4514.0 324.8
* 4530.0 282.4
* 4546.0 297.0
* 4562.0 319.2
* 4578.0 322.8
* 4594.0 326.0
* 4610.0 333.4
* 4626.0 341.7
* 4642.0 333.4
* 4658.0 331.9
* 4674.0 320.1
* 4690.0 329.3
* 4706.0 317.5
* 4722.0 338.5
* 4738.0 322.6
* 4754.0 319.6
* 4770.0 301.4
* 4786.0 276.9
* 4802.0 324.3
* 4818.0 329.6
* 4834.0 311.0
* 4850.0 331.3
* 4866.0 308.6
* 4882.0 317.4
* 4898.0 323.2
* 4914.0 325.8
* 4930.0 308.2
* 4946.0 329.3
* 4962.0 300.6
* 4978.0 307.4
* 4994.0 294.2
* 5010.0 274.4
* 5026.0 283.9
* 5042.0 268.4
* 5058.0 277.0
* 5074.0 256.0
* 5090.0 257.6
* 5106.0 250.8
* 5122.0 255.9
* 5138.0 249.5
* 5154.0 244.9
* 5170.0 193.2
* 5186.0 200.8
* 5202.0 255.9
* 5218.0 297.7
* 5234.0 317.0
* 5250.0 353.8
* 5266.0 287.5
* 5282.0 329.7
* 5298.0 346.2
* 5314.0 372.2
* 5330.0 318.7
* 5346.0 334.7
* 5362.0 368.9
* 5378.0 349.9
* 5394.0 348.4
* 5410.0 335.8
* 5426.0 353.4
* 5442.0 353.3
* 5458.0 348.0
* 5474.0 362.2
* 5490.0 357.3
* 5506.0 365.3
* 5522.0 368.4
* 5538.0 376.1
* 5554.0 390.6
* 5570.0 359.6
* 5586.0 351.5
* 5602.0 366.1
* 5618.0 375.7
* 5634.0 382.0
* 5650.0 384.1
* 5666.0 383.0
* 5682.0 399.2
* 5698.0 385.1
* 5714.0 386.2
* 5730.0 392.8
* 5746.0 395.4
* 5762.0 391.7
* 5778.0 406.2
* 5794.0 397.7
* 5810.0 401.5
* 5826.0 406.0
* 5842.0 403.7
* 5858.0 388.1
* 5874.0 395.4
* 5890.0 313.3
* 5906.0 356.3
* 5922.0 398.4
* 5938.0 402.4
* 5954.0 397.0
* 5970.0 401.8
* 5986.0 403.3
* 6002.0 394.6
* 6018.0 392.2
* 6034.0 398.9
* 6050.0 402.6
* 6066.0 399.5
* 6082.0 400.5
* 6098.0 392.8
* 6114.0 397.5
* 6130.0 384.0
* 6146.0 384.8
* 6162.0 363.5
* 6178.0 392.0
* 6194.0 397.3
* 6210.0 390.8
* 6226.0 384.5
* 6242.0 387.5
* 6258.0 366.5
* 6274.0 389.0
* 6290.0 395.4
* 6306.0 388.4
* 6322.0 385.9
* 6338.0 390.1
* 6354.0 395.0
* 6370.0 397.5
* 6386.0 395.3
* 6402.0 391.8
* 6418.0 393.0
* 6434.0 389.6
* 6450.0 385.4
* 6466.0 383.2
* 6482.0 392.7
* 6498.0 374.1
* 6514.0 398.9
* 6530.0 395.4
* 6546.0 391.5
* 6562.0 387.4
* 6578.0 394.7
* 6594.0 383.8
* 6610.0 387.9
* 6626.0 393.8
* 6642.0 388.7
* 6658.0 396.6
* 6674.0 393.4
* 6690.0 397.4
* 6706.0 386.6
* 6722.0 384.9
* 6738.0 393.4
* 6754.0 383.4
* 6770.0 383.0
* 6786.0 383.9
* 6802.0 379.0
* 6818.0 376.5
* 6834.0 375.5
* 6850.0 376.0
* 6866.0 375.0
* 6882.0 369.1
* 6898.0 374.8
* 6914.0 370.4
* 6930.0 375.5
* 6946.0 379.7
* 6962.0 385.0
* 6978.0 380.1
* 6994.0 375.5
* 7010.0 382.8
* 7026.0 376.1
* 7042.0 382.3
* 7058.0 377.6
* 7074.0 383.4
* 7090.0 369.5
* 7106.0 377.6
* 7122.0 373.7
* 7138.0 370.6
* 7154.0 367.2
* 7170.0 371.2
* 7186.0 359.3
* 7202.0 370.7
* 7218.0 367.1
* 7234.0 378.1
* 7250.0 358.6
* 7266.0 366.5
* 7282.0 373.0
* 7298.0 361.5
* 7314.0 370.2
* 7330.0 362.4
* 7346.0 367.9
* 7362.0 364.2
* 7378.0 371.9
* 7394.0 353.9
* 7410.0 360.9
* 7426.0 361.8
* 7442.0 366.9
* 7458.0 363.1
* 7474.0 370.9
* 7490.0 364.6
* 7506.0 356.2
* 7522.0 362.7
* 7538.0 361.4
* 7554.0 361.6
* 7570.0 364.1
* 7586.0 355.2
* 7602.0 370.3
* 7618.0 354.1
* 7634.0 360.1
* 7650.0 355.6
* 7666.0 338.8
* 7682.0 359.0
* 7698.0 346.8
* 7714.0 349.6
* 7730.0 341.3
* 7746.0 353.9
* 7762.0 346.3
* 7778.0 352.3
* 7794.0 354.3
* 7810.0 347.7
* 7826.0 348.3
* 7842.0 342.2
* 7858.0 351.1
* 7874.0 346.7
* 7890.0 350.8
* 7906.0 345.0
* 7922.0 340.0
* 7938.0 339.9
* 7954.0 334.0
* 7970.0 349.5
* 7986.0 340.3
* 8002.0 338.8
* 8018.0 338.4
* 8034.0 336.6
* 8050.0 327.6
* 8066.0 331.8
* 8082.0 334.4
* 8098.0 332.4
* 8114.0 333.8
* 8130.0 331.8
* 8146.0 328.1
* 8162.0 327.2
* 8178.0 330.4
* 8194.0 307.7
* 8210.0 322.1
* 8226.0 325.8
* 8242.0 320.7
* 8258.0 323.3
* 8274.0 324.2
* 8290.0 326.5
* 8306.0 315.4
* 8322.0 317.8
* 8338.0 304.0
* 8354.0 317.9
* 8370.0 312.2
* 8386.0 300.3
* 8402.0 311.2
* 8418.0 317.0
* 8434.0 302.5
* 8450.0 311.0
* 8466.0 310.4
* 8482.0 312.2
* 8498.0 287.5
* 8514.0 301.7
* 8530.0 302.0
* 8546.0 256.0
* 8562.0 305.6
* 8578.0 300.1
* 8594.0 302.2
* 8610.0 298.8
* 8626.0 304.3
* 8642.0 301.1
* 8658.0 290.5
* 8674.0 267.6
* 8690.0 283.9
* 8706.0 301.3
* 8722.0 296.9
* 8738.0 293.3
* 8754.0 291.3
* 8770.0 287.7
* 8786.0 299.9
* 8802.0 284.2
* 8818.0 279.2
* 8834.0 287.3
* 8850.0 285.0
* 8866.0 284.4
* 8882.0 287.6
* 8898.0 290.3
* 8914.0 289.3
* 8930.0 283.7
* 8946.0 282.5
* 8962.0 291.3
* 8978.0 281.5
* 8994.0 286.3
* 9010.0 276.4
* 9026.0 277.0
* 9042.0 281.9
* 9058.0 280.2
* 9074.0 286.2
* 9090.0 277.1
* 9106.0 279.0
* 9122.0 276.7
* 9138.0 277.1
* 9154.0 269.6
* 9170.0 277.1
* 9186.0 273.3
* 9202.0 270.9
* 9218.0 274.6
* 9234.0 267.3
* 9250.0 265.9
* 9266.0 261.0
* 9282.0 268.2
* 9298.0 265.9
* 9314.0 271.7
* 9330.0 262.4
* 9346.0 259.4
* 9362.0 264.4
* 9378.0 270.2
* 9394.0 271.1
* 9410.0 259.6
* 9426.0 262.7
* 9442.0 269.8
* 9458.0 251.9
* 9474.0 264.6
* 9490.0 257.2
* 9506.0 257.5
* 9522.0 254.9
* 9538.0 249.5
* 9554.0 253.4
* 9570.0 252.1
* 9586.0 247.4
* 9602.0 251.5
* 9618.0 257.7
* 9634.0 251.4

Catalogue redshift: 0.000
